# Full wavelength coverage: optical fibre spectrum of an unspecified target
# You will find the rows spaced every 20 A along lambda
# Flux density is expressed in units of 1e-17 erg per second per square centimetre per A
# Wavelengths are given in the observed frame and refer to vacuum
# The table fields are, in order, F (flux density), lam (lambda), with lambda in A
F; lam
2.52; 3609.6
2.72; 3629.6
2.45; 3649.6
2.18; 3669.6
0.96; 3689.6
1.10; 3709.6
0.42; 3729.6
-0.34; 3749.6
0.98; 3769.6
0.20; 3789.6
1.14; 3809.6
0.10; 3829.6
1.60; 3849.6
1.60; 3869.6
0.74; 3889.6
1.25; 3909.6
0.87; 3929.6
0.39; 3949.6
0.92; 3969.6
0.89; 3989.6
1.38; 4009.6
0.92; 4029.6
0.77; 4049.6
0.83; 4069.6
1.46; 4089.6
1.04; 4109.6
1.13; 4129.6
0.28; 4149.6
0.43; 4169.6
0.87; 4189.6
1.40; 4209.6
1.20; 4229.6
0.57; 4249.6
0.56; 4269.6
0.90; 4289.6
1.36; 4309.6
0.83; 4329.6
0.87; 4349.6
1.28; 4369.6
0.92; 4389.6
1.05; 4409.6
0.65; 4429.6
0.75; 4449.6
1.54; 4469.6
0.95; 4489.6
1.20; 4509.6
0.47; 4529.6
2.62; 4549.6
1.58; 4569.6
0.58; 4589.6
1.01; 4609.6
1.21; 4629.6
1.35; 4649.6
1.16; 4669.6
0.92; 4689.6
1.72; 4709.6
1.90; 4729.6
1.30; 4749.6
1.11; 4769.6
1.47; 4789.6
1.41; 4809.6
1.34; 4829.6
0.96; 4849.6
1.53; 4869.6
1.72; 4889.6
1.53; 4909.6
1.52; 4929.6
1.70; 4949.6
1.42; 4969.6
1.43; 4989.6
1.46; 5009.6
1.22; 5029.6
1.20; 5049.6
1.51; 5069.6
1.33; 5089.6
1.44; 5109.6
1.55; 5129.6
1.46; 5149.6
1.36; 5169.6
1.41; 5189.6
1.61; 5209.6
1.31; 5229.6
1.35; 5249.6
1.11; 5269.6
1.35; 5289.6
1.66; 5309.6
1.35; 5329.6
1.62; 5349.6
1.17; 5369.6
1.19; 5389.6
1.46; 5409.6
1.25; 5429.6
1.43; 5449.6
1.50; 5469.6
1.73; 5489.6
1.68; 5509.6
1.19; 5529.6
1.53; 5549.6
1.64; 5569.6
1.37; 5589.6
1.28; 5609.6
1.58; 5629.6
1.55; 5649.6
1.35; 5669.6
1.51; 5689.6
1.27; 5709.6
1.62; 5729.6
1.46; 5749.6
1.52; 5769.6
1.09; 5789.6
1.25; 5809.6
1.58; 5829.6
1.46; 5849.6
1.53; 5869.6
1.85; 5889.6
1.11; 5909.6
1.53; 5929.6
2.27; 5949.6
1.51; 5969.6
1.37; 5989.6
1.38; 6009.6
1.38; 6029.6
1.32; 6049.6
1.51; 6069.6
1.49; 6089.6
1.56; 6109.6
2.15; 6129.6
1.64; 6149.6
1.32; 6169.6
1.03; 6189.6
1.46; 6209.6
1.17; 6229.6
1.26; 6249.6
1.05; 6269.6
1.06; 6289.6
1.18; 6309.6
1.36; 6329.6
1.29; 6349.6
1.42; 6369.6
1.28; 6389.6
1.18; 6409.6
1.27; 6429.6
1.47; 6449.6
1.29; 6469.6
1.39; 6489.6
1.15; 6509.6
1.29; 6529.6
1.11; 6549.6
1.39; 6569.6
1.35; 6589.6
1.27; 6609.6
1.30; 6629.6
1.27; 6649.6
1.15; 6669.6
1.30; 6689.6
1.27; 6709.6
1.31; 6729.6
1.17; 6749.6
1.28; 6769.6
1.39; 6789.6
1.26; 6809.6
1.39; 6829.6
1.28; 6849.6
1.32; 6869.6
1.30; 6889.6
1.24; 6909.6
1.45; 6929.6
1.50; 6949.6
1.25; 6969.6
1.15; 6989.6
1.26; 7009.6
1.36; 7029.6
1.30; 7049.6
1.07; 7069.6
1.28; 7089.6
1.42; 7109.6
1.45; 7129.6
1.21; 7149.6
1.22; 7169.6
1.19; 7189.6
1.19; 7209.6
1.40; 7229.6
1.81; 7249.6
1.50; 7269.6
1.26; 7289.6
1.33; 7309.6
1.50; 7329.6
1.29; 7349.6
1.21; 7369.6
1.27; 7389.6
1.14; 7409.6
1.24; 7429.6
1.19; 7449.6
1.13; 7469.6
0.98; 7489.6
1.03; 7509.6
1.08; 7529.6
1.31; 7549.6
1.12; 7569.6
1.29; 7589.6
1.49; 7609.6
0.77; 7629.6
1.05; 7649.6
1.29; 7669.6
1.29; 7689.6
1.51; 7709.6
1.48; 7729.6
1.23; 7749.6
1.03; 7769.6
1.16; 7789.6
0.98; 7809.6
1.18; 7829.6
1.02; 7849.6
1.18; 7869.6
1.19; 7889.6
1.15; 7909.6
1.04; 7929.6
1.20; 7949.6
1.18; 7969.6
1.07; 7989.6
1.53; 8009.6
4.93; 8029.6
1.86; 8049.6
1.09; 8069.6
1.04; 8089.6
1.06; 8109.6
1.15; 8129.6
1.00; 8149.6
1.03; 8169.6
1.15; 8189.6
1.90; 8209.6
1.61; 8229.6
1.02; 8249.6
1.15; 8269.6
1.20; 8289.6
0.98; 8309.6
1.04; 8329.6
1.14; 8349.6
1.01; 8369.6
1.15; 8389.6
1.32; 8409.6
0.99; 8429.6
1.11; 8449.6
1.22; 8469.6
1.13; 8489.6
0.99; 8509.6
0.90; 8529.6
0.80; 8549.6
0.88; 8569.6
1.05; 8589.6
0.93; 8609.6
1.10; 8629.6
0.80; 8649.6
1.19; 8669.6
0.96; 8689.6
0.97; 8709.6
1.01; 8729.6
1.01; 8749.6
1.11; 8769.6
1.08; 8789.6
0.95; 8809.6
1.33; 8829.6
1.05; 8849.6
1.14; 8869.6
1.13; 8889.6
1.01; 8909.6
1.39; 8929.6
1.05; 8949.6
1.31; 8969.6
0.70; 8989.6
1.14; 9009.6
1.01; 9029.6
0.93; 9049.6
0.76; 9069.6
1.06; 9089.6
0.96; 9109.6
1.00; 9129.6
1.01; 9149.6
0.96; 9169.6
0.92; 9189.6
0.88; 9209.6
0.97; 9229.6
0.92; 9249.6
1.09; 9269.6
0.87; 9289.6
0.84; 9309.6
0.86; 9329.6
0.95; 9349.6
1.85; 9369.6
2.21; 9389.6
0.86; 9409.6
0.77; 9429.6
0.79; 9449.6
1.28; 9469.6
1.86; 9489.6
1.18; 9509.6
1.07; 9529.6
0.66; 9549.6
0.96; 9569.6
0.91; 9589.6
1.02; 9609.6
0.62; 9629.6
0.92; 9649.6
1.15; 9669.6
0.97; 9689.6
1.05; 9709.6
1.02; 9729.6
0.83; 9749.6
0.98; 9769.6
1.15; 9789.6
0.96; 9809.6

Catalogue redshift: 0.222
